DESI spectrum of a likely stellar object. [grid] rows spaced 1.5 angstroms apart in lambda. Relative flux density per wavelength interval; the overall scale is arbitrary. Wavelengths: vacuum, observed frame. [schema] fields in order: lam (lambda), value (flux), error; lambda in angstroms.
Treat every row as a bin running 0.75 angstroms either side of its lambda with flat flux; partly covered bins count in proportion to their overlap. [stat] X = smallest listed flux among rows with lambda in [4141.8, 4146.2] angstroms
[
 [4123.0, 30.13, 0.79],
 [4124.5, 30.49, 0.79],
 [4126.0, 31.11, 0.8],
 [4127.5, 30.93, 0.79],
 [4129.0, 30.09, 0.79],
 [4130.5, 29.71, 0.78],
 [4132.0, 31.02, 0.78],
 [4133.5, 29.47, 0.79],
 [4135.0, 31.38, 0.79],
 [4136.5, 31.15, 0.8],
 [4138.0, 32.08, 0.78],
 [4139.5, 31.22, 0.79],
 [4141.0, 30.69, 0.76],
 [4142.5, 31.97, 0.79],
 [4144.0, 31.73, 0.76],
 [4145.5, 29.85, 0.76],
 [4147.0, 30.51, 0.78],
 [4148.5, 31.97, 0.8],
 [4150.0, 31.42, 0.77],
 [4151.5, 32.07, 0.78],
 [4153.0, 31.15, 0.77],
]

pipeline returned 29.85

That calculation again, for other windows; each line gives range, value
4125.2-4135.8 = 29.47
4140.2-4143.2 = 30.69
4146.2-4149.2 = 30.51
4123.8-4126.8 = 30.49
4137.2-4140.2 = 31.22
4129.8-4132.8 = 29.71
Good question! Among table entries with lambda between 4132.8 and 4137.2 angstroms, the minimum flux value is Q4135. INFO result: 29.47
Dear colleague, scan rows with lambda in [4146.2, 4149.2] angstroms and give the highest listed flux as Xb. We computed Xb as 31.97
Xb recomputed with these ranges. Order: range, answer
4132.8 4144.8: 32.08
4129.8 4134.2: 31.02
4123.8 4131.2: 31.11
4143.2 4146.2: 31.73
